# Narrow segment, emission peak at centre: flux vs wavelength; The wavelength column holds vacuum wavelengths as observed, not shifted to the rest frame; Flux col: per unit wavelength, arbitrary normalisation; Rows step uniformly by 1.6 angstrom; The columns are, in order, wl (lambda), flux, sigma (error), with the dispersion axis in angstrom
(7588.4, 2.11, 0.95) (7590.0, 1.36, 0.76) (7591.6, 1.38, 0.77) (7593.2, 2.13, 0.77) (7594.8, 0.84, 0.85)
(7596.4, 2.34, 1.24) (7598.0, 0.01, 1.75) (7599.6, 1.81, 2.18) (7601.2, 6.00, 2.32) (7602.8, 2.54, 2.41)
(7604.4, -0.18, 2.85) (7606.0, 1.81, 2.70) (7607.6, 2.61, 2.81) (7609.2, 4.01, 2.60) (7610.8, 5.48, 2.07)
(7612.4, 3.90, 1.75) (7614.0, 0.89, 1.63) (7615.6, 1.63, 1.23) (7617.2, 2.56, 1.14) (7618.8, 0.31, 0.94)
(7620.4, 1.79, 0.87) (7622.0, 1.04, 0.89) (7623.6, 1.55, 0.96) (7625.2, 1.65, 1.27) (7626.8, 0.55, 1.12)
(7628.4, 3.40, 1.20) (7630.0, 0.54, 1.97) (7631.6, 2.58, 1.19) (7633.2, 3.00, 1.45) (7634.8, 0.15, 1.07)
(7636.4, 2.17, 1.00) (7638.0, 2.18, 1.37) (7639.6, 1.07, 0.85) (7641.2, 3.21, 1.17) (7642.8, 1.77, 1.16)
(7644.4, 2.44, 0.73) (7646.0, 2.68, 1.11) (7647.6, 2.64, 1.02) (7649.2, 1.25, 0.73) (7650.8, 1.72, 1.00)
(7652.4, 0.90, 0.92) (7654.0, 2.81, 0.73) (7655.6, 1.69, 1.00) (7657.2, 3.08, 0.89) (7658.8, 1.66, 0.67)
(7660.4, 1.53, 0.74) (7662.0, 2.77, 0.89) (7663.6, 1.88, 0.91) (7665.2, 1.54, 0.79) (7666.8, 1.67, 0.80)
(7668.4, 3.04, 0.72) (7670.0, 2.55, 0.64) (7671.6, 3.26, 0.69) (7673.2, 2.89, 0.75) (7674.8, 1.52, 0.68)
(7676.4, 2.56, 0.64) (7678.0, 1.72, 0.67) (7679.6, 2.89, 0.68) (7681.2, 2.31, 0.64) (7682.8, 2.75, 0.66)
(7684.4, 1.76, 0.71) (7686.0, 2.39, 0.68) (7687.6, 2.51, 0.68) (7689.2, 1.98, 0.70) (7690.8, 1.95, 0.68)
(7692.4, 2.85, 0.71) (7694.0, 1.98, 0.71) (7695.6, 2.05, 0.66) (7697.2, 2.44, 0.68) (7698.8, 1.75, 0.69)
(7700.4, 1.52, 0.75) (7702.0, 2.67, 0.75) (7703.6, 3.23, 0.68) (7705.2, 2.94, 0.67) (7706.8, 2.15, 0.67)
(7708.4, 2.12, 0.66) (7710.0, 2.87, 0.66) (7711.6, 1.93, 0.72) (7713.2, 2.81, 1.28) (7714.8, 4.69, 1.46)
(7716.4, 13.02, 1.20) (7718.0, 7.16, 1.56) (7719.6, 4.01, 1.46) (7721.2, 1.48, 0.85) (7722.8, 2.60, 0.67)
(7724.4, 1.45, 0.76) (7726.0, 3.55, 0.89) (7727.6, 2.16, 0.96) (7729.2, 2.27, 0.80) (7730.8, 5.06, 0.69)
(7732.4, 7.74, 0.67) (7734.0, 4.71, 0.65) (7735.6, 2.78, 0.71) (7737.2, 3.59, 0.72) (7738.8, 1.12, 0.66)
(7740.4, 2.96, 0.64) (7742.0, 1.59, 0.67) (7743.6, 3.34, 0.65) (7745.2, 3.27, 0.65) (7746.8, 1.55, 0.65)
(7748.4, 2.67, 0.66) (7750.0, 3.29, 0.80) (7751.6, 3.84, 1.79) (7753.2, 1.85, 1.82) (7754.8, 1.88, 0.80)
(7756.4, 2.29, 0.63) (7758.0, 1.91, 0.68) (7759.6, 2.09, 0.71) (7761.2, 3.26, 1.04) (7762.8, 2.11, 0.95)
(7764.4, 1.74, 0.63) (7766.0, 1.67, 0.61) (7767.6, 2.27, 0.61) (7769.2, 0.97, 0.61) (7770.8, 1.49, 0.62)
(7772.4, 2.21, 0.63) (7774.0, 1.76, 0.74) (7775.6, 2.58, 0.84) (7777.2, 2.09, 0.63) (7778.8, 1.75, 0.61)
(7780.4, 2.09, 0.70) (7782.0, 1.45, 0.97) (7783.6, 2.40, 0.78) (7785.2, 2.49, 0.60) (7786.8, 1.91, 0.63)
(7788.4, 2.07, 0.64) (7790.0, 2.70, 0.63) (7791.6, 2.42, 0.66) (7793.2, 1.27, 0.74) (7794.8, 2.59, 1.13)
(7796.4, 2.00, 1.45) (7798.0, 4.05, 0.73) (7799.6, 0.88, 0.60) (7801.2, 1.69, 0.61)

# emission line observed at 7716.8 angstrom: [S II] 6716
